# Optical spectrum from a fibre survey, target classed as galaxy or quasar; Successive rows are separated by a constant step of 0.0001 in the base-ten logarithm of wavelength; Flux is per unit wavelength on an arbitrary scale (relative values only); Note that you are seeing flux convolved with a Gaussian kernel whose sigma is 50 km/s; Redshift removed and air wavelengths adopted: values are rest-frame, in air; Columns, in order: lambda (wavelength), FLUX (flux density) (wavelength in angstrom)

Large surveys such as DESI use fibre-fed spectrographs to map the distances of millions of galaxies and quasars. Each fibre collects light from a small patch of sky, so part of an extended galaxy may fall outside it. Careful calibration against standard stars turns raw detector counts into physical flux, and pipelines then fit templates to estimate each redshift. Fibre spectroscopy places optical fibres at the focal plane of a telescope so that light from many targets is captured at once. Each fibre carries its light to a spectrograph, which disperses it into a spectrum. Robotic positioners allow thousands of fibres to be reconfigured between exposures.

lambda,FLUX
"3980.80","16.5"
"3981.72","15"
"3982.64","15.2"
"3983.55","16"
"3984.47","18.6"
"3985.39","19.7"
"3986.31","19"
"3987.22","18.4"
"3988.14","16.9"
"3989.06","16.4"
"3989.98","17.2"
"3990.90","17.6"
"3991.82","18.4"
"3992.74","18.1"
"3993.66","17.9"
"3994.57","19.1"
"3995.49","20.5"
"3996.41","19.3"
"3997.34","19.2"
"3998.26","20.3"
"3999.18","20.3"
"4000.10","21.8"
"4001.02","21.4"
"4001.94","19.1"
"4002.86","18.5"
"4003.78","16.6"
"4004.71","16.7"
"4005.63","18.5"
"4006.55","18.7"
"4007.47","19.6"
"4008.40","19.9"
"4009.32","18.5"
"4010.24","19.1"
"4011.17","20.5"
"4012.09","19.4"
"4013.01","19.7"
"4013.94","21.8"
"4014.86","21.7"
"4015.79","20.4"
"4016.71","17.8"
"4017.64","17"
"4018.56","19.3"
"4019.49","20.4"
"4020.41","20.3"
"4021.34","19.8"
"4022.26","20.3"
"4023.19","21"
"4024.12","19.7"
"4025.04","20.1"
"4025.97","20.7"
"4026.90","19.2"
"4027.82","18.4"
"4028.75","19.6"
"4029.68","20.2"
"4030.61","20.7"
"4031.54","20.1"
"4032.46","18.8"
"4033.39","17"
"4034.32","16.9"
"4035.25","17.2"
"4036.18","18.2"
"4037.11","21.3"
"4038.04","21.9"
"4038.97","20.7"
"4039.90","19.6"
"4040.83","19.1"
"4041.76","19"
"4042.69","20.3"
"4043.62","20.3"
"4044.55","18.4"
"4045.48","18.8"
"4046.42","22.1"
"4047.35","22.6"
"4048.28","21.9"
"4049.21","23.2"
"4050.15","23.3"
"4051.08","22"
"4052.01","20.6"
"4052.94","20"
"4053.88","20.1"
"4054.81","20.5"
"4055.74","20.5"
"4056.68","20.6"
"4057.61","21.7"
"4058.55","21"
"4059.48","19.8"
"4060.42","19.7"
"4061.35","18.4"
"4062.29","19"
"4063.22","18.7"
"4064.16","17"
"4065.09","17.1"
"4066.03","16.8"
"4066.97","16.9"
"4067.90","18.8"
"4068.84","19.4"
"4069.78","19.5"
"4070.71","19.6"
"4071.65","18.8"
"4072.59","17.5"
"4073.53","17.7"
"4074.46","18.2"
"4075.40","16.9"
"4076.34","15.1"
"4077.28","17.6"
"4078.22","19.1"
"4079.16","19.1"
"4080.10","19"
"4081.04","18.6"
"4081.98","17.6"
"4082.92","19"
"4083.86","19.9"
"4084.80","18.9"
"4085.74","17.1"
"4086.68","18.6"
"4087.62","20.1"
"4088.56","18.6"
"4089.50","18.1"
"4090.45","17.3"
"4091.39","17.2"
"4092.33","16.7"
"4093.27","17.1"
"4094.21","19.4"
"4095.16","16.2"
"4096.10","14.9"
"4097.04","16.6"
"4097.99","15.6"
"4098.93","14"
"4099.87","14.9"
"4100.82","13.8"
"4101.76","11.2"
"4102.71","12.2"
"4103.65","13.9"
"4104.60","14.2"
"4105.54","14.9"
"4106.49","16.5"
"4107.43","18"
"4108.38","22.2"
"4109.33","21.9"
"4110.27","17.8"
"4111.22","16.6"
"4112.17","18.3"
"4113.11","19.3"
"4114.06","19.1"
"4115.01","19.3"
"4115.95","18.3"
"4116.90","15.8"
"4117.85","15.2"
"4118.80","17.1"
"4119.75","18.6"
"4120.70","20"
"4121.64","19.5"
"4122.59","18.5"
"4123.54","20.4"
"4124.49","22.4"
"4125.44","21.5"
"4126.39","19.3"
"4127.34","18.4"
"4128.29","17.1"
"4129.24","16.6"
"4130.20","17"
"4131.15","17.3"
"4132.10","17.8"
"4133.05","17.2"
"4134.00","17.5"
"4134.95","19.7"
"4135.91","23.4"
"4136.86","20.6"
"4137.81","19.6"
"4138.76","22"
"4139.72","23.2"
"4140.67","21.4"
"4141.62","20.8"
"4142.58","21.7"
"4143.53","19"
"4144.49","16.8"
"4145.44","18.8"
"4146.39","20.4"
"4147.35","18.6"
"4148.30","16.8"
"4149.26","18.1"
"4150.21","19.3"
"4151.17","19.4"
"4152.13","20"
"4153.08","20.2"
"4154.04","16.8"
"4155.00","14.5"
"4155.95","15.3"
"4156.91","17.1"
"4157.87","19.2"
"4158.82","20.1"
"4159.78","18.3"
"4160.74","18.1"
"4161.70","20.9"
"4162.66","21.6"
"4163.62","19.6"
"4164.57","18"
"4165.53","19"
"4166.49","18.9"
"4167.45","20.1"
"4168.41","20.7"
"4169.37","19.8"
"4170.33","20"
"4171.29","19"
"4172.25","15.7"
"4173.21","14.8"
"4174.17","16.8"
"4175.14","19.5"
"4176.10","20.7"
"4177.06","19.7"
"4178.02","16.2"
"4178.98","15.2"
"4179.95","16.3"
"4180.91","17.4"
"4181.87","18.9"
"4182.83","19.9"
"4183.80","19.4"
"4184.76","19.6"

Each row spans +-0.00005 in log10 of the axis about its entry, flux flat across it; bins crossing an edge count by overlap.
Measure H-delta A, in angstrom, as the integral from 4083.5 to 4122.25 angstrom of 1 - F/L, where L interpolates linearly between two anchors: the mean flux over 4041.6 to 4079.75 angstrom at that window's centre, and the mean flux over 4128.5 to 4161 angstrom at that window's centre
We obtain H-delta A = 4.00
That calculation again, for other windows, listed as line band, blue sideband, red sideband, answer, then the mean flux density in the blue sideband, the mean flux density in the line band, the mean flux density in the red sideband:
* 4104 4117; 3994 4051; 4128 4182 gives 0.7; 19.8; 18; 18.7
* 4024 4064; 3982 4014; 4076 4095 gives -3.4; 18.7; 20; 18.2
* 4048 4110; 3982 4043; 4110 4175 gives 2.7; 19.1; 18.2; 18.8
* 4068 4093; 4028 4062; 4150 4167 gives 1.8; 20.1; 18.3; 18.7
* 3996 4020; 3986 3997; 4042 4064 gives -0.8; 18.2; 19.4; 20.5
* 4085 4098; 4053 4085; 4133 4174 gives 1.0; 18.8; 17.5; 19.1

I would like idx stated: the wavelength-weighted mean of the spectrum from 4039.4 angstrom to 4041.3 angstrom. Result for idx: 19.4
